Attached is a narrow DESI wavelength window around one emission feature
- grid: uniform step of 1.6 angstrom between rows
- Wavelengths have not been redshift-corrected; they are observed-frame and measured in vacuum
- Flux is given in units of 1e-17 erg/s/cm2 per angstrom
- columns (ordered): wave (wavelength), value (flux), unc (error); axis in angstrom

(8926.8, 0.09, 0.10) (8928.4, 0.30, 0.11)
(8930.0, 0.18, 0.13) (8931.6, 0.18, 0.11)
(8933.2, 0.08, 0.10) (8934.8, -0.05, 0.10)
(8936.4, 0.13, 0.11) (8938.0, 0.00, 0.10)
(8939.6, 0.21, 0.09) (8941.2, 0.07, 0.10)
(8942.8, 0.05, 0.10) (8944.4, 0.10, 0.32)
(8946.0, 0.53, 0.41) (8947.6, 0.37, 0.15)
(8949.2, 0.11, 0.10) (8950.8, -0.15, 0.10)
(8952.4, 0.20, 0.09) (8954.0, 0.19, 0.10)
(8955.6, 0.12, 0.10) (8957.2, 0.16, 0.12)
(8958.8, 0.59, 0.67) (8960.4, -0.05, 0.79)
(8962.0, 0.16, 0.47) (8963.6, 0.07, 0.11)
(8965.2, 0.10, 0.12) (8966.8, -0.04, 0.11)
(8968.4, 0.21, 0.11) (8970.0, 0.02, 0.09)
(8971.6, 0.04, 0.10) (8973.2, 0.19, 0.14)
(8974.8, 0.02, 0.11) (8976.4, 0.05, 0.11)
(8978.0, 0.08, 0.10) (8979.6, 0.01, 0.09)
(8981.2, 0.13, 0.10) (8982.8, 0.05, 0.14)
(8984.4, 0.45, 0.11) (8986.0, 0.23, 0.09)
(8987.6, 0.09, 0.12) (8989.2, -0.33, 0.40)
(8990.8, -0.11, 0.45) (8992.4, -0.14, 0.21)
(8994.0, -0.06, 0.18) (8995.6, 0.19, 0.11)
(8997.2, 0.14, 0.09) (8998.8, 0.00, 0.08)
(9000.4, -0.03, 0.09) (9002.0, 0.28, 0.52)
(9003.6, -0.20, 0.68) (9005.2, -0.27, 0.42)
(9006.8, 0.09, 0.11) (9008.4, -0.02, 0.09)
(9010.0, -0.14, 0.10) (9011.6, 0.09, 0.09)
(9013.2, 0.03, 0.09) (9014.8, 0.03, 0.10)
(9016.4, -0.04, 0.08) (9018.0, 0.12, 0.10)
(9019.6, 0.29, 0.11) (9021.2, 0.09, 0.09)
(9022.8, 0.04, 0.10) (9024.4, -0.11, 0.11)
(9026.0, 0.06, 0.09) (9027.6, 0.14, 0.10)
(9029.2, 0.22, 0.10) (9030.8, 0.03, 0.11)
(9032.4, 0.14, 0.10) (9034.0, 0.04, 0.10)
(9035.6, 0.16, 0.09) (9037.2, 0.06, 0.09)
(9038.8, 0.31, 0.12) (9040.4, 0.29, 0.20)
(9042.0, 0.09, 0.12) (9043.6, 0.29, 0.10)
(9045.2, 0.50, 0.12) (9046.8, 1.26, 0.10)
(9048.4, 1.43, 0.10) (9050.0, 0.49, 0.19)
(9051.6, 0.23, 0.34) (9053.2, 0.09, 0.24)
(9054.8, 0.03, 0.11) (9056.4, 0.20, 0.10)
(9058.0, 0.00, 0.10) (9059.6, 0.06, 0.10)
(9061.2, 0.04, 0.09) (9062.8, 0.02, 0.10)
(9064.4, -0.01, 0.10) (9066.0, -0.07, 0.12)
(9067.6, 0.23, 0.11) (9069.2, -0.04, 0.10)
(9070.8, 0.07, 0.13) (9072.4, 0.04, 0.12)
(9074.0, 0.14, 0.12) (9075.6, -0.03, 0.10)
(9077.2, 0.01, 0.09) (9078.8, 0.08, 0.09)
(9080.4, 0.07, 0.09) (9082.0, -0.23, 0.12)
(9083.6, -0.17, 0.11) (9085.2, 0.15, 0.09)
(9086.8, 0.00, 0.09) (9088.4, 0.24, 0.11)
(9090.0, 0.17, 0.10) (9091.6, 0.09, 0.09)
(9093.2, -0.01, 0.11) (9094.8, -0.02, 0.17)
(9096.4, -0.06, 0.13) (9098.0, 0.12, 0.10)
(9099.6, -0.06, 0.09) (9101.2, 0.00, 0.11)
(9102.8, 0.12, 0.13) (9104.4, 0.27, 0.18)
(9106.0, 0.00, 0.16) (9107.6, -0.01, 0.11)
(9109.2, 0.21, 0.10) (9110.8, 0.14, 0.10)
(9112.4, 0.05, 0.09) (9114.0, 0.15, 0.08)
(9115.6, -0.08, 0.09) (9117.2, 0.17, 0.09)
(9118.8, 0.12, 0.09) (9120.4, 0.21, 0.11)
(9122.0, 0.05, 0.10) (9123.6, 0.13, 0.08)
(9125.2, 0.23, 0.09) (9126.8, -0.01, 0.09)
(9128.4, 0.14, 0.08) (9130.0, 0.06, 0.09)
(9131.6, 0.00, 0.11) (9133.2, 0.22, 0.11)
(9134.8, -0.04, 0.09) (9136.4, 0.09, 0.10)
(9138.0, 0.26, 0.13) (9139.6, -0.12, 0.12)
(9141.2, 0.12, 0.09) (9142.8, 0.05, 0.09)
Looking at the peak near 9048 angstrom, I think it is H-beta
